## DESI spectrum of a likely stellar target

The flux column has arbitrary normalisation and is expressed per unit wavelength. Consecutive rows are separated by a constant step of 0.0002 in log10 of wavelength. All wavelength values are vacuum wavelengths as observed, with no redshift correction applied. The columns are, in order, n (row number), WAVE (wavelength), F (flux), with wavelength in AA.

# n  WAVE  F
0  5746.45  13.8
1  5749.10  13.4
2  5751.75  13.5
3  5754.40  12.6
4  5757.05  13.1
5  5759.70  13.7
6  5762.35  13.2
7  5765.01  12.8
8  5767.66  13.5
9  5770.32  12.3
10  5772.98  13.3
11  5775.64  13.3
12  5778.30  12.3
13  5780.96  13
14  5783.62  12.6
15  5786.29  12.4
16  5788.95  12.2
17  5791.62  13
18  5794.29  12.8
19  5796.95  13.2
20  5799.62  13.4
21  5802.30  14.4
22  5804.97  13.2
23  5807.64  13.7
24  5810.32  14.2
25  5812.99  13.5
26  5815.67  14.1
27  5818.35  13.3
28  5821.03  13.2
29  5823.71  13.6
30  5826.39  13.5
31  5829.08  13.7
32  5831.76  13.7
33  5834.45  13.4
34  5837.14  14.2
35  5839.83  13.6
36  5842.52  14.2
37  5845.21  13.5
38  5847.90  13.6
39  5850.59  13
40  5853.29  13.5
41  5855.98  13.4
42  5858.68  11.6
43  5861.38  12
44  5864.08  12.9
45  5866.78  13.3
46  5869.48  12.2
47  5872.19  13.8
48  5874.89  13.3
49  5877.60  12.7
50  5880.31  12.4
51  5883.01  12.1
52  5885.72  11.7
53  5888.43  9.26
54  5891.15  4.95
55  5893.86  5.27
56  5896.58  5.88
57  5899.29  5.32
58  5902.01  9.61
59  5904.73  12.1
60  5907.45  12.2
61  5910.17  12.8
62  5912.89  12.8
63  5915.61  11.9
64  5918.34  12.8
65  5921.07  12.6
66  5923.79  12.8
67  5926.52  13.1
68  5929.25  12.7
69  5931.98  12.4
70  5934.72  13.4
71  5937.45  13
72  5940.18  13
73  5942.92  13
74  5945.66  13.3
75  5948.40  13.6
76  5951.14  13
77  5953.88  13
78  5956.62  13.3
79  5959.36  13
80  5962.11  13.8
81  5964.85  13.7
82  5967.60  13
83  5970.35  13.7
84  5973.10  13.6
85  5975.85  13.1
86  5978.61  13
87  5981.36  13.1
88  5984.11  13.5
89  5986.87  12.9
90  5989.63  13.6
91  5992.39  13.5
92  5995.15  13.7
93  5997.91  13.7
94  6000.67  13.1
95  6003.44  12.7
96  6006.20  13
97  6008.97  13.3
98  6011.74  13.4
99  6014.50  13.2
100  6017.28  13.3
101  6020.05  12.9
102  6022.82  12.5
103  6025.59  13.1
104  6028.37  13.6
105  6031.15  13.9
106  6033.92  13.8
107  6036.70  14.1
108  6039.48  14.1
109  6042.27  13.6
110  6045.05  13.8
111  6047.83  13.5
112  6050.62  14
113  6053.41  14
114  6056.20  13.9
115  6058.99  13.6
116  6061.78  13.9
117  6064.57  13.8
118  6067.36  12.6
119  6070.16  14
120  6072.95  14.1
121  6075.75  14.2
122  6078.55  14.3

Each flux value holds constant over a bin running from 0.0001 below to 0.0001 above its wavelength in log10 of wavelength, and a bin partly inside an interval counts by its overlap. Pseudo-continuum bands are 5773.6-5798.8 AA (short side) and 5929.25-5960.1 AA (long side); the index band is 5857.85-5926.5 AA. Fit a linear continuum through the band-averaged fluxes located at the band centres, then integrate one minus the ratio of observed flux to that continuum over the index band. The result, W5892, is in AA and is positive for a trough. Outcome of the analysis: 9.60 AA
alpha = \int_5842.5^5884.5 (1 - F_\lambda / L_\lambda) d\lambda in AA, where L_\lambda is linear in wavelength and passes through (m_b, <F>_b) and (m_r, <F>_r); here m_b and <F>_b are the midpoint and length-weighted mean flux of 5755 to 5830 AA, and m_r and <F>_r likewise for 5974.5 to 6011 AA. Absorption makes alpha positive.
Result 1.0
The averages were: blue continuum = 13.2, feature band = 12.9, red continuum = 13.2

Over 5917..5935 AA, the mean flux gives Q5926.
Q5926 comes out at 12.8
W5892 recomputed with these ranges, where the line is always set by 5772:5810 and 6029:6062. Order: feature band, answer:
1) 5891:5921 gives 7.8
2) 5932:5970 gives 1.0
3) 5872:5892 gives 3.1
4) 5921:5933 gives 0.7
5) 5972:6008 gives 1.1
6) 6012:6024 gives 0.6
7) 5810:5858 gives -1.3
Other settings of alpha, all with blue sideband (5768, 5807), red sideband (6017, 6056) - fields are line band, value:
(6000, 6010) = 0.4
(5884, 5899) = 6.6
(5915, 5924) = 0.5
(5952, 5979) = 0.2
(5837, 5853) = -0.6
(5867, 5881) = 0.3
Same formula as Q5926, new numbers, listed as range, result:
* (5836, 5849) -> 13.8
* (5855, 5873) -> 12.7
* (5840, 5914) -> 11.5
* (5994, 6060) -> 13.5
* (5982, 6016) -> 13.3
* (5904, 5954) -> 12.8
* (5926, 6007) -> 13.2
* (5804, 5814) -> 13.7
